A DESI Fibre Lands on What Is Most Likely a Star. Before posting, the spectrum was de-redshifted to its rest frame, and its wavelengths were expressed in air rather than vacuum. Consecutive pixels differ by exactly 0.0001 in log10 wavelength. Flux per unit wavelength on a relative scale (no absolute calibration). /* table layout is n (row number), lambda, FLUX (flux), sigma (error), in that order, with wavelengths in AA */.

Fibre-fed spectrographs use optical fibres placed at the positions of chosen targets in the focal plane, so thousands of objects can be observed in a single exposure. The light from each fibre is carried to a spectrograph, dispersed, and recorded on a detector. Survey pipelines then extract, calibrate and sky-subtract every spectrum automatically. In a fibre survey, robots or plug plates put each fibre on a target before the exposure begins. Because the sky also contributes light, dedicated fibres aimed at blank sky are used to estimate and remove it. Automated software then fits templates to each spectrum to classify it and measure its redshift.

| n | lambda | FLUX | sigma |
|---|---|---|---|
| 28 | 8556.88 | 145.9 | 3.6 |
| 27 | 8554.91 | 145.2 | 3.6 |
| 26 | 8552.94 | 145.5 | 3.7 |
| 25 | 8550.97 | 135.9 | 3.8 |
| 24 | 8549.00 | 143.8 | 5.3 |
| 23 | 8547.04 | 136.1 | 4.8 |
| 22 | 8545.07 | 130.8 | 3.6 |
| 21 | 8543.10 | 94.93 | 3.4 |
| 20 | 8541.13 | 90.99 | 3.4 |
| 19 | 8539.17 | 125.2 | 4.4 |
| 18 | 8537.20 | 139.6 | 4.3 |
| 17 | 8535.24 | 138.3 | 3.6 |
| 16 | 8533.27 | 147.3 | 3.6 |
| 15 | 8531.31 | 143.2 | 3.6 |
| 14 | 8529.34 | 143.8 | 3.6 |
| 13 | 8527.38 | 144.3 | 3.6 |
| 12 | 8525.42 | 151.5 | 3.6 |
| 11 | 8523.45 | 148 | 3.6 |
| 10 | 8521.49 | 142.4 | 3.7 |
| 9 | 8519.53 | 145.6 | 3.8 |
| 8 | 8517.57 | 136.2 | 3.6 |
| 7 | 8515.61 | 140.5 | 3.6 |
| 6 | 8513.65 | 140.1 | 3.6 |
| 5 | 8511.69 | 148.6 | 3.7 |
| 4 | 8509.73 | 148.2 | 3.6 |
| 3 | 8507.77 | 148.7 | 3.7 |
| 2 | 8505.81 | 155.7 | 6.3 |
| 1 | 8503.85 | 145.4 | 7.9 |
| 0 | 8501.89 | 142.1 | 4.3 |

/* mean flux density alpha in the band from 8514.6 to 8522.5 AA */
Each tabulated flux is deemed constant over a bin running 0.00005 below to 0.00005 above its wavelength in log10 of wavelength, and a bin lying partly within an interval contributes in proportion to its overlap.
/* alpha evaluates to 141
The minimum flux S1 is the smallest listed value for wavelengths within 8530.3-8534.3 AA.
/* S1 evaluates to 143.2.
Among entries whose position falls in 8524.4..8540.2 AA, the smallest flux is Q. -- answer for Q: 125.2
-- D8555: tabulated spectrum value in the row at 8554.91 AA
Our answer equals 145.2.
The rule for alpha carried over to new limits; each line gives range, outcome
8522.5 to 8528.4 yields 148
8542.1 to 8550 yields 126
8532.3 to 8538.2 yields 142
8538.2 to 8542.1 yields 108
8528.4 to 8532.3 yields 143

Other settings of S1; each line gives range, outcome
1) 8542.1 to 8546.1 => 94.93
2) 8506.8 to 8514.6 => 140.1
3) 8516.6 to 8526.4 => 136.2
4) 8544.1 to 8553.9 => 130.8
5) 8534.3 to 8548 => 90.99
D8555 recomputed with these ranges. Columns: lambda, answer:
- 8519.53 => 145.6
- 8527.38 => 144.3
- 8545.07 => 130.8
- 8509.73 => 148.2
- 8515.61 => 140.5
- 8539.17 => 125.2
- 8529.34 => 143.8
